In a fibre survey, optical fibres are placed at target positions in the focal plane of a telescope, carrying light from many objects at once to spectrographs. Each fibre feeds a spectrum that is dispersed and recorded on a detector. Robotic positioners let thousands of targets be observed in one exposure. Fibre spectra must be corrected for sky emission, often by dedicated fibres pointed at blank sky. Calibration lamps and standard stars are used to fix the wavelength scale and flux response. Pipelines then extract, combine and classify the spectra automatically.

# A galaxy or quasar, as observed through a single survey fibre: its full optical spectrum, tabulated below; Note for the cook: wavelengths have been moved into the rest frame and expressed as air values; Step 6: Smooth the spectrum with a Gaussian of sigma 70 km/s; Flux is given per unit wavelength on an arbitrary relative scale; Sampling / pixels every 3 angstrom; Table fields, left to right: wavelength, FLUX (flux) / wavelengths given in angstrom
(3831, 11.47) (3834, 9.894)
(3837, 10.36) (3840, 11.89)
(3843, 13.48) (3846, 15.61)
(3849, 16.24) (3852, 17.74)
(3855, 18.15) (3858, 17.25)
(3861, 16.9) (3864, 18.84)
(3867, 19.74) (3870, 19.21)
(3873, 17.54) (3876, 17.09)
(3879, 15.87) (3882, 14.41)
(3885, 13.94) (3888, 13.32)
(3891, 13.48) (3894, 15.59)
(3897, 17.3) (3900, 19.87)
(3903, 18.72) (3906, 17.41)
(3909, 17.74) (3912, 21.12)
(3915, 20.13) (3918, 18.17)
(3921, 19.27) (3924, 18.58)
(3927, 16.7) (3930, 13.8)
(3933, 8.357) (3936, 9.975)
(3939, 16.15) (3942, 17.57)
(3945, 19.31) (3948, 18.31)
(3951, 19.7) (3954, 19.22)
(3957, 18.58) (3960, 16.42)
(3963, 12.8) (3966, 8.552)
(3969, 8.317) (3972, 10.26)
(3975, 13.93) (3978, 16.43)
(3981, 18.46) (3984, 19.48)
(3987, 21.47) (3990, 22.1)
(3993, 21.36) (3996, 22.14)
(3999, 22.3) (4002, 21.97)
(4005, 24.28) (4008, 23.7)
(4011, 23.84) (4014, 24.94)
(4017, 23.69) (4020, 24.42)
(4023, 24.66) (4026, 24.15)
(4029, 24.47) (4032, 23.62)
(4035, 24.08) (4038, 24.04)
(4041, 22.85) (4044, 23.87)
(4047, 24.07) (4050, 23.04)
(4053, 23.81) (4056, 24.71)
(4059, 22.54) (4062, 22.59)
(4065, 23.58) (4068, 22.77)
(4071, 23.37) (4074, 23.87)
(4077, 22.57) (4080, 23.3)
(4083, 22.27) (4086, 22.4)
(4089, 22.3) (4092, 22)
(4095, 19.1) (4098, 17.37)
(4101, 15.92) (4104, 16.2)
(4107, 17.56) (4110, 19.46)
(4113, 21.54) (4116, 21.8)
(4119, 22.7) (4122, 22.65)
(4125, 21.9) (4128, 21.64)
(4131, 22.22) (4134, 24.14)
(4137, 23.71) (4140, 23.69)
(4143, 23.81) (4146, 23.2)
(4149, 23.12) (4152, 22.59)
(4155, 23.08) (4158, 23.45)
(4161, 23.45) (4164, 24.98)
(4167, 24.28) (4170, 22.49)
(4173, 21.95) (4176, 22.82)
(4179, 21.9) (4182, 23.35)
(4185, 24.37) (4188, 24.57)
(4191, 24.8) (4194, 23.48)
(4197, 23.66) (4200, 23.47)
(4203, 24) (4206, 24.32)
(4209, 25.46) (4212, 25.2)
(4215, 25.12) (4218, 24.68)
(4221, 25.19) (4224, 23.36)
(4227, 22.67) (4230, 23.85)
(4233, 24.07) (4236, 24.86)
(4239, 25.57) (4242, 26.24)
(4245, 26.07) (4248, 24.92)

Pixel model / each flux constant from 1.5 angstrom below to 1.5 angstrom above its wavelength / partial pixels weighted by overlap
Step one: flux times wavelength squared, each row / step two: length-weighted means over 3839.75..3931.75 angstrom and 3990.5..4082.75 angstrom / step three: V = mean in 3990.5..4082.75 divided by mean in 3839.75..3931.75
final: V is 1.5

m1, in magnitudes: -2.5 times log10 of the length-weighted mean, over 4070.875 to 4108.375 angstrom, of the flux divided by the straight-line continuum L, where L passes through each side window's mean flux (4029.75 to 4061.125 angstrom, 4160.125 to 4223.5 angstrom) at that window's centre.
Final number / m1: 0.16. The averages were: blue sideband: 23.7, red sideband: 24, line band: 20.5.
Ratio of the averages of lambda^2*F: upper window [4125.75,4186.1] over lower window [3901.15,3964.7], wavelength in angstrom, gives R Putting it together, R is 1.5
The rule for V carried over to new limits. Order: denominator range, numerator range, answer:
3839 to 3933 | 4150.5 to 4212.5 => 1.63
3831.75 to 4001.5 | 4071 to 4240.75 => 1.55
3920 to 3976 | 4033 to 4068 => 1.65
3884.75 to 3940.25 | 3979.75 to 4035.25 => 1.47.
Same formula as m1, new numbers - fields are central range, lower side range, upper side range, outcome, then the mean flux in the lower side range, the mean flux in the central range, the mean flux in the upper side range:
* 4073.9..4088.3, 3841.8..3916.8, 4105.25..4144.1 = -0.08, 17.1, 22.8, 22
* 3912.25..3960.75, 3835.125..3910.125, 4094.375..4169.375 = 0.04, 16.3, 17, 21.8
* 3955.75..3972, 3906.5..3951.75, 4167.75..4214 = 0.38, 17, 12.6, 23.7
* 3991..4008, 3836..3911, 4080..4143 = -0.19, 16.4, 22.5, 21.1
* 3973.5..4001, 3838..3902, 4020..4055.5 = 0.10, 16.3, 19.8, 23.9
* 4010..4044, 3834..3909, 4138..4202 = -0.20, 16.2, 24.1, 23.5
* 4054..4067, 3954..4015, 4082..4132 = -0.18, 18.5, 23.3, 20.5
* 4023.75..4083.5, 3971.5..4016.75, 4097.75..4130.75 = -0.15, 20.8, 23.5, 20.1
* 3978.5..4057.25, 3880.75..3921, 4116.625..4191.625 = -0.16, 17.1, 23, 23.2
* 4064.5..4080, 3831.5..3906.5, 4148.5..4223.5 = -0.11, 15.9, 23.2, 23.8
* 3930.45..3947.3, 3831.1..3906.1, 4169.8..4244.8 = 0.22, 15.9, 14.4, 24.1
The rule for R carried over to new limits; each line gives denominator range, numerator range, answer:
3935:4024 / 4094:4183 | 1.25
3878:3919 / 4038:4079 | 1.50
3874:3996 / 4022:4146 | 1.45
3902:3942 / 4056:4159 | 1.45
